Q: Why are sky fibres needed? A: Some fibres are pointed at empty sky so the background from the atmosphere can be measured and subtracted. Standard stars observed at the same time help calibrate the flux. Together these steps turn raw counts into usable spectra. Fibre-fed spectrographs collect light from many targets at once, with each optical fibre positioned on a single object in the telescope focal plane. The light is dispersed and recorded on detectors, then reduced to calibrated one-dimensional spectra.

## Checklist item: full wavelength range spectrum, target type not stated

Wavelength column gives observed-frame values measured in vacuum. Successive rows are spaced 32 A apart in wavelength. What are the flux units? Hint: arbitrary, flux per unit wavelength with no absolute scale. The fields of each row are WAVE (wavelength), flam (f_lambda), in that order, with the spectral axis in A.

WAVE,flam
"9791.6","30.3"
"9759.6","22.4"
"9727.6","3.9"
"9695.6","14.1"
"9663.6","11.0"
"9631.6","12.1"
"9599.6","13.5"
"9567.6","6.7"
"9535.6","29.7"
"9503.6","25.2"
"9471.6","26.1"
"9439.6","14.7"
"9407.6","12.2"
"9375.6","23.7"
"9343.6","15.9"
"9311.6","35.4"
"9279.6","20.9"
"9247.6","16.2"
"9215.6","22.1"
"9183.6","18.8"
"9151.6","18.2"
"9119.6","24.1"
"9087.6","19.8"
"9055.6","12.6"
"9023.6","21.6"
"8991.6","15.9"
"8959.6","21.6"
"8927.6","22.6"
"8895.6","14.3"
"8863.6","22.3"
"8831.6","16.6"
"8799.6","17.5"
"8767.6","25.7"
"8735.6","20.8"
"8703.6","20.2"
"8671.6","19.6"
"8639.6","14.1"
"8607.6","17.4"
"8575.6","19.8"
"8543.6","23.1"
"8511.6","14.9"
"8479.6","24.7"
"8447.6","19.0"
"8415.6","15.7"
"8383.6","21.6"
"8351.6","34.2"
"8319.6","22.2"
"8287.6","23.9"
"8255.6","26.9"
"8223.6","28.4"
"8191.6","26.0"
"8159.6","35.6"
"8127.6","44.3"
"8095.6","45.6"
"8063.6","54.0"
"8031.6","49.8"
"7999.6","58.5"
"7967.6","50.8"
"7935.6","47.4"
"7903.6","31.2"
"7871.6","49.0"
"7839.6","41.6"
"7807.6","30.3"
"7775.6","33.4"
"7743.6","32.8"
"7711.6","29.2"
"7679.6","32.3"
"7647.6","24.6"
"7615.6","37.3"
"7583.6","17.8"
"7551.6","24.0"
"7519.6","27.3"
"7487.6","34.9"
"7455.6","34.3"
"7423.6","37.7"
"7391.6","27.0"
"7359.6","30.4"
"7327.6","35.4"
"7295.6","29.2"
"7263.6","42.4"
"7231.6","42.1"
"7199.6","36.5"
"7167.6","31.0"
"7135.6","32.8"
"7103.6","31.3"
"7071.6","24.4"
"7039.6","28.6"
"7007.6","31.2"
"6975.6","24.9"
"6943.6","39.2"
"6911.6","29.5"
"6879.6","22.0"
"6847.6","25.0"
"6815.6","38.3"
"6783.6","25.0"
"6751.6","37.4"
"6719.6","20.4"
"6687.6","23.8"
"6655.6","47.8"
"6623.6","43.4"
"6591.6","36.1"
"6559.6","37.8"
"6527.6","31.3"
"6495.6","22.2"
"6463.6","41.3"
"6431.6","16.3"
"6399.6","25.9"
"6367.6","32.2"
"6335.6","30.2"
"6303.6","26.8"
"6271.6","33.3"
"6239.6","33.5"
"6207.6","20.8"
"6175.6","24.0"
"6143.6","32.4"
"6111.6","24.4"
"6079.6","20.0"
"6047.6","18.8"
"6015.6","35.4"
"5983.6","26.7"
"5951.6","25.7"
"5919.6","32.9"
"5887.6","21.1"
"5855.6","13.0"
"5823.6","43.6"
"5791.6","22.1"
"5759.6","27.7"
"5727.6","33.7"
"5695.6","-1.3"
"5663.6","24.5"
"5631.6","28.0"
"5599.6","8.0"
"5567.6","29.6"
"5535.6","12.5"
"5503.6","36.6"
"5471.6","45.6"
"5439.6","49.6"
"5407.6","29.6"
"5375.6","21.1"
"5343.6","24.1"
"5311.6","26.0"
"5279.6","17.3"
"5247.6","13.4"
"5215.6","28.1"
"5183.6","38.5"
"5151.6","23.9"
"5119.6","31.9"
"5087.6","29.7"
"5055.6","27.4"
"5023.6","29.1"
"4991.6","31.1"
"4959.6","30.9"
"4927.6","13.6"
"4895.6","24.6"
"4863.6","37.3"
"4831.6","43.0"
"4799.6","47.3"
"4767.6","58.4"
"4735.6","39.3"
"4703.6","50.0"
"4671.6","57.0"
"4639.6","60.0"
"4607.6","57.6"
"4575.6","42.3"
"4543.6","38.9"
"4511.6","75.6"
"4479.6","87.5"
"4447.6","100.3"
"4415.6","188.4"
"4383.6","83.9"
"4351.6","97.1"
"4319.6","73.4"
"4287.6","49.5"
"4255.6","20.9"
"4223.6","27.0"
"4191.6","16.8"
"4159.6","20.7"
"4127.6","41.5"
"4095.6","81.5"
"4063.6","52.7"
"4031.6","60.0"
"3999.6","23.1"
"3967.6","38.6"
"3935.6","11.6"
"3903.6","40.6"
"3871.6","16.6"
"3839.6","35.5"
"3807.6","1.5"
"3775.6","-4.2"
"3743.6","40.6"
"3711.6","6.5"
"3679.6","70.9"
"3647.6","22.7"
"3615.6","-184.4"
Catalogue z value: 1.86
